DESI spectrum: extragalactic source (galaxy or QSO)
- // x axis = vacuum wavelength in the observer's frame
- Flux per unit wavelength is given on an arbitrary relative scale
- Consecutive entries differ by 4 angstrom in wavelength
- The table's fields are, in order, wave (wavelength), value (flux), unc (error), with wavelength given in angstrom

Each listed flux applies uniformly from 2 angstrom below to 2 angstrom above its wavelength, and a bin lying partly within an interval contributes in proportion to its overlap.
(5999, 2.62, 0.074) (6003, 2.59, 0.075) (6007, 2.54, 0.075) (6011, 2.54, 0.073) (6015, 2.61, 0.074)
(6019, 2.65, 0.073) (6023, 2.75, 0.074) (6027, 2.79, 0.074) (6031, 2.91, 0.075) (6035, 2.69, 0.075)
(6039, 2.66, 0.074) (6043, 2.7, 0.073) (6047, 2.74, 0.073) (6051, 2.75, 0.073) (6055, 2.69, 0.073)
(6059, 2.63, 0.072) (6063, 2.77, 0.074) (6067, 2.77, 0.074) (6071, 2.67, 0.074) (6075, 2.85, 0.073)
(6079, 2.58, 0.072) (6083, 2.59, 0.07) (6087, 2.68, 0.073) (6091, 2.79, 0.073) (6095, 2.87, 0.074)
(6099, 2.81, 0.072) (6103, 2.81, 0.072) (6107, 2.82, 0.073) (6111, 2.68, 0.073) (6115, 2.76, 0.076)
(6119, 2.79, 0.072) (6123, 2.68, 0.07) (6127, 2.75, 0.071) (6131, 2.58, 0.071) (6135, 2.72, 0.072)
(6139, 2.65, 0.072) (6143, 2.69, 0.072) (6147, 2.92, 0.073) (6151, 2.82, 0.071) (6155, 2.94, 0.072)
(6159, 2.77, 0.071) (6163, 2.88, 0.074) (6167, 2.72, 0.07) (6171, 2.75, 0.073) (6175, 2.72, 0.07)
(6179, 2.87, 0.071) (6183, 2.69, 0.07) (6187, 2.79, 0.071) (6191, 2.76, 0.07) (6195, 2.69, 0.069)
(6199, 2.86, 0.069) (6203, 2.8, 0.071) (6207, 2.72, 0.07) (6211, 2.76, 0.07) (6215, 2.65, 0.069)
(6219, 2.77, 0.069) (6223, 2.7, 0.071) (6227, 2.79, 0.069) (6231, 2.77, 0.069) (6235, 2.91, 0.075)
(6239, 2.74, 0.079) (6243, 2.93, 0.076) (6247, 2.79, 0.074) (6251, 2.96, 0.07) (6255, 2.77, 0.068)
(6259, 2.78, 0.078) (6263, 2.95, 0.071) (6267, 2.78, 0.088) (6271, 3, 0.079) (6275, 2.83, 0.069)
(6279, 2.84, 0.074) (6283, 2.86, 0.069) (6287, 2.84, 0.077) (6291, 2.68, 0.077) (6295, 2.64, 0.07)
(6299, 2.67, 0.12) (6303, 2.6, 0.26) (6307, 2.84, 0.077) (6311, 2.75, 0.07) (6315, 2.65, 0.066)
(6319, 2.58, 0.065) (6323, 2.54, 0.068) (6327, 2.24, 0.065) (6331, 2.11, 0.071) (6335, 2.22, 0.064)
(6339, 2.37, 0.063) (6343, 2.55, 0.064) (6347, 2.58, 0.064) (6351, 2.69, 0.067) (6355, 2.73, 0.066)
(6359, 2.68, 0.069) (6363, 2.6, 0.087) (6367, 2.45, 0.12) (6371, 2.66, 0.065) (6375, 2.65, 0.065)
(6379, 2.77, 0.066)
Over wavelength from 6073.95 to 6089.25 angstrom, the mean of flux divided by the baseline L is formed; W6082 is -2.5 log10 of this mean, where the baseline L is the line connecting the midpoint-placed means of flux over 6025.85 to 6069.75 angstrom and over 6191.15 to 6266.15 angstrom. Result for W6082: 0.03 mag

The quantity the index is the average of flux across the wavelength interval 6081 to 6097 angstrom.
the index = 2.73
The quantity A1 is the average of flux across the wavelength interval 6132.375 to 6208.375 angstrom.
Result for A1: 2.78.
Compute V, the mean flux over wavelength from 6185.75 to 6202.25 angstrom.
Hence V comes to 2.78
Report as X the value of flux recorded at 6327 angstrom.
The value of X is 2.24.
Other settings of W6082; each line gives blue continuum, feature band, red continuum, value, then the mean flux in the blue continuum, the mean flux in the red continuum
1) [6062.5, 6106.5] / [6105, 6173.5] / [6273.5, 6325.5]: -0.01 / 2.75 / 2.71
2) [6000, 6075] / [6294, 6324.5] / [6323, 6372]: -0.06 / 2.69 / 2.49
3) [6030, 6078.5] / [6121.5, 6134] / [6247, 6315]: 0.03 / 2.73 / 2.79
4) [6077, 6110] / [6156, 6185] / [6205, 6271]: 0.00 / 2.74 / 2.8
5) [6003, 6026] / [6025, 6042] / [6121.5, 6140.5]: -0.05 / 2.62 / 2.68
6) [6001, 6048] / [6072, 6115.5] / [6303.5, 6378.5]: -0.04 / 2.68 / 2.55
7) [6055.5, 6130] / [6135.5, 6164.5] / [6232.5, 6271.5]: -0.01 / 2.74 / 2.85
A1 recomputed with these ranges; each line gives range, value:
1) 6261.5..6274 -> 2.9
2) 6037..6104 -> 2.73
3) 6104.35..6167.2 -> 2.76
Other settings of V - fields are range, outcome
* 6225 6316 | 2.8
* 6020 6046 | 2.75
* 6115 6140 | 2.7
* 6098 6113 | 2.78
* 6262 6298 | 2.82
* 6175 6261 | 2.78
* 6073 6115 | 2.75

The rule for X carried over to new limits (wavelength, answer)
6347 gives 2.58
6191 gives 2.76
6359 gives 2.68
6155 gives 2.94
